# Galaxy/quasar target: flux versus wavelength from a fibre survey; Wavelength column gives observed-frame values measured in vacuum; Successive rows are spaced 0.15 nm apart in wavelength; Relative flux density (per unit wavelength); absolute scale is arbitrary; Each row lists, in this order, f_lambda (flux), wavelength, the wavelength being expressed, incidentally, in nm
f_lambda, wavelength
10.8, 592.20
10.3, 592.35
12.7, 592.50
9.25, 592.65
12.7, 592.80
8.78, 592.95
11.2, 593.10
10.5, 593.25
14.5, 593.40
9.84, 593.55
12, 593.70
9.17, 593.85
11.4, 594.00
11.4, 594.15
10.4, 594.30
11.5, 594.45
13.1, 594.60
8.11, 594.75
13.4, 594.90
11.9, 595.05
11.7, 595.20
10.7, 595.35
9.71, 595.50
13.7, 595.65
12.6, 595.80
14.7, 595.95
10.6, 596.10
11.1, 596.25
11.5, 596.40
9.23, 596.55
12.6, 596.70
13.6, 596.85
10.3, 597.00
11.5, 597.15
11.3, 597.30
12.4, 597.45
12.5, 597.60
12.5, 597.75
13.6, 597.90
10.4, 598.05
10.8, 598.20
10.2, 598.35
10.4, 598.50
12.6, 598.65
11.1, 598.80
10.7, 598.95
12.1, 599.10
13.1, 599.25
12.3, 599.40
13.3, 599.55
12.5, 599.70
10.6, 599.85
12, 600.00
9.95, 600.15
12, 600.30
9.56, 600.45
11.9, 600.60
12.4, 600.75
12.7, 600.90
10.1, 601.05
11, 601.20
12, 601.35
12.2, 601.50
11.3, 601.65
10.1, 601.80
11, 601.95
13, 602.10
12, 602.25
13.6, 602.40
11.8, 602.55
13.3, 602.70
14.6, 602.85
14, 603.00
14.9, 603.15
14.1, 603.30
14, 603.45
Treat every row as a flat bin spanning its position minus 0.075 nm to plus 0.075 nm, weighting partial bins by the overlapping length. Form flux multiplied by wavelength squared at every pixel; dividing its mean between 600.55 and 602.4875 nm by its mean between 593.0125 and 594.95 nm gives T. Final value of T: 1.1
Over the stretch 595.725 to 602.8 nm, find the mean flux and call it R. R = 11.8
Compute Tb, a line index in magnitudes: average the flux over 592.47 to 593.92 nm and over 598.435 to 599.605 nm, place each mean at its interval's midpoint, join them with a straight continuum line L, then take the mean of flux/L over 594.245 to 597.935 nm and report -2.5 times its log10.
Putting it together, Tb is -0.03 mag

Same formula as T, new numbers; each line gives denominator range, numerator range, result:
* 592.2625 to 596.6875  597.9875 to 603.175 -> 1.07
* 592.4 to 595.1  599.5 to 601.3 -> 1.05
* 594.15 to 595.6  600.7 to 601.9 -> 1.04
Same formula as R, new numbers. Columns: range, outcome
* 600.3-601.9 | 11.4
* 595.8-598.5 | 11.7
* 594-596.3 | 11.6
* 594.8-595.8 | 11.8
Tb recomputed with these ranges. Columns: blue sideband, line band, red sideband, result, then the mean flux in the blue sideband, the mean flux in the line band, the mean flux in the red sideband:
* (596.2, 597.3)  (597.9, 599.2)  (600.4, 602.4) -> 0.02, 11.4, 11.2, 11.6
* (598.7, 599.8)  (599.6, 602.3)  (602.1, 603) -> 0.11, 12.1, 11.5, 13.1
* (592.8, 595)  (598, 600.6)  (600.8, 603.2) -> 0.05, 11.2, 11.4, 12.3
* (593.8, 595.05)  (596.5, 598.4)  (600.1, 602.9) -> -0.02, 11.1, 11.7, 11.8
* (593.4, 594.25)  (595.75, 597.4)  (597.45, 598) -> 0.04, 11.1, 11.7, 12.7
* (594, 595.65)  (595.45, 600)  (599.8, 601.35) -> -0.05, 11.3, 11.8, 11.3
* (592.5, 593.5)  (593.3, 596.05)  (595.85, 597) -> -0.01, 11.2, 11.6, 11.8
